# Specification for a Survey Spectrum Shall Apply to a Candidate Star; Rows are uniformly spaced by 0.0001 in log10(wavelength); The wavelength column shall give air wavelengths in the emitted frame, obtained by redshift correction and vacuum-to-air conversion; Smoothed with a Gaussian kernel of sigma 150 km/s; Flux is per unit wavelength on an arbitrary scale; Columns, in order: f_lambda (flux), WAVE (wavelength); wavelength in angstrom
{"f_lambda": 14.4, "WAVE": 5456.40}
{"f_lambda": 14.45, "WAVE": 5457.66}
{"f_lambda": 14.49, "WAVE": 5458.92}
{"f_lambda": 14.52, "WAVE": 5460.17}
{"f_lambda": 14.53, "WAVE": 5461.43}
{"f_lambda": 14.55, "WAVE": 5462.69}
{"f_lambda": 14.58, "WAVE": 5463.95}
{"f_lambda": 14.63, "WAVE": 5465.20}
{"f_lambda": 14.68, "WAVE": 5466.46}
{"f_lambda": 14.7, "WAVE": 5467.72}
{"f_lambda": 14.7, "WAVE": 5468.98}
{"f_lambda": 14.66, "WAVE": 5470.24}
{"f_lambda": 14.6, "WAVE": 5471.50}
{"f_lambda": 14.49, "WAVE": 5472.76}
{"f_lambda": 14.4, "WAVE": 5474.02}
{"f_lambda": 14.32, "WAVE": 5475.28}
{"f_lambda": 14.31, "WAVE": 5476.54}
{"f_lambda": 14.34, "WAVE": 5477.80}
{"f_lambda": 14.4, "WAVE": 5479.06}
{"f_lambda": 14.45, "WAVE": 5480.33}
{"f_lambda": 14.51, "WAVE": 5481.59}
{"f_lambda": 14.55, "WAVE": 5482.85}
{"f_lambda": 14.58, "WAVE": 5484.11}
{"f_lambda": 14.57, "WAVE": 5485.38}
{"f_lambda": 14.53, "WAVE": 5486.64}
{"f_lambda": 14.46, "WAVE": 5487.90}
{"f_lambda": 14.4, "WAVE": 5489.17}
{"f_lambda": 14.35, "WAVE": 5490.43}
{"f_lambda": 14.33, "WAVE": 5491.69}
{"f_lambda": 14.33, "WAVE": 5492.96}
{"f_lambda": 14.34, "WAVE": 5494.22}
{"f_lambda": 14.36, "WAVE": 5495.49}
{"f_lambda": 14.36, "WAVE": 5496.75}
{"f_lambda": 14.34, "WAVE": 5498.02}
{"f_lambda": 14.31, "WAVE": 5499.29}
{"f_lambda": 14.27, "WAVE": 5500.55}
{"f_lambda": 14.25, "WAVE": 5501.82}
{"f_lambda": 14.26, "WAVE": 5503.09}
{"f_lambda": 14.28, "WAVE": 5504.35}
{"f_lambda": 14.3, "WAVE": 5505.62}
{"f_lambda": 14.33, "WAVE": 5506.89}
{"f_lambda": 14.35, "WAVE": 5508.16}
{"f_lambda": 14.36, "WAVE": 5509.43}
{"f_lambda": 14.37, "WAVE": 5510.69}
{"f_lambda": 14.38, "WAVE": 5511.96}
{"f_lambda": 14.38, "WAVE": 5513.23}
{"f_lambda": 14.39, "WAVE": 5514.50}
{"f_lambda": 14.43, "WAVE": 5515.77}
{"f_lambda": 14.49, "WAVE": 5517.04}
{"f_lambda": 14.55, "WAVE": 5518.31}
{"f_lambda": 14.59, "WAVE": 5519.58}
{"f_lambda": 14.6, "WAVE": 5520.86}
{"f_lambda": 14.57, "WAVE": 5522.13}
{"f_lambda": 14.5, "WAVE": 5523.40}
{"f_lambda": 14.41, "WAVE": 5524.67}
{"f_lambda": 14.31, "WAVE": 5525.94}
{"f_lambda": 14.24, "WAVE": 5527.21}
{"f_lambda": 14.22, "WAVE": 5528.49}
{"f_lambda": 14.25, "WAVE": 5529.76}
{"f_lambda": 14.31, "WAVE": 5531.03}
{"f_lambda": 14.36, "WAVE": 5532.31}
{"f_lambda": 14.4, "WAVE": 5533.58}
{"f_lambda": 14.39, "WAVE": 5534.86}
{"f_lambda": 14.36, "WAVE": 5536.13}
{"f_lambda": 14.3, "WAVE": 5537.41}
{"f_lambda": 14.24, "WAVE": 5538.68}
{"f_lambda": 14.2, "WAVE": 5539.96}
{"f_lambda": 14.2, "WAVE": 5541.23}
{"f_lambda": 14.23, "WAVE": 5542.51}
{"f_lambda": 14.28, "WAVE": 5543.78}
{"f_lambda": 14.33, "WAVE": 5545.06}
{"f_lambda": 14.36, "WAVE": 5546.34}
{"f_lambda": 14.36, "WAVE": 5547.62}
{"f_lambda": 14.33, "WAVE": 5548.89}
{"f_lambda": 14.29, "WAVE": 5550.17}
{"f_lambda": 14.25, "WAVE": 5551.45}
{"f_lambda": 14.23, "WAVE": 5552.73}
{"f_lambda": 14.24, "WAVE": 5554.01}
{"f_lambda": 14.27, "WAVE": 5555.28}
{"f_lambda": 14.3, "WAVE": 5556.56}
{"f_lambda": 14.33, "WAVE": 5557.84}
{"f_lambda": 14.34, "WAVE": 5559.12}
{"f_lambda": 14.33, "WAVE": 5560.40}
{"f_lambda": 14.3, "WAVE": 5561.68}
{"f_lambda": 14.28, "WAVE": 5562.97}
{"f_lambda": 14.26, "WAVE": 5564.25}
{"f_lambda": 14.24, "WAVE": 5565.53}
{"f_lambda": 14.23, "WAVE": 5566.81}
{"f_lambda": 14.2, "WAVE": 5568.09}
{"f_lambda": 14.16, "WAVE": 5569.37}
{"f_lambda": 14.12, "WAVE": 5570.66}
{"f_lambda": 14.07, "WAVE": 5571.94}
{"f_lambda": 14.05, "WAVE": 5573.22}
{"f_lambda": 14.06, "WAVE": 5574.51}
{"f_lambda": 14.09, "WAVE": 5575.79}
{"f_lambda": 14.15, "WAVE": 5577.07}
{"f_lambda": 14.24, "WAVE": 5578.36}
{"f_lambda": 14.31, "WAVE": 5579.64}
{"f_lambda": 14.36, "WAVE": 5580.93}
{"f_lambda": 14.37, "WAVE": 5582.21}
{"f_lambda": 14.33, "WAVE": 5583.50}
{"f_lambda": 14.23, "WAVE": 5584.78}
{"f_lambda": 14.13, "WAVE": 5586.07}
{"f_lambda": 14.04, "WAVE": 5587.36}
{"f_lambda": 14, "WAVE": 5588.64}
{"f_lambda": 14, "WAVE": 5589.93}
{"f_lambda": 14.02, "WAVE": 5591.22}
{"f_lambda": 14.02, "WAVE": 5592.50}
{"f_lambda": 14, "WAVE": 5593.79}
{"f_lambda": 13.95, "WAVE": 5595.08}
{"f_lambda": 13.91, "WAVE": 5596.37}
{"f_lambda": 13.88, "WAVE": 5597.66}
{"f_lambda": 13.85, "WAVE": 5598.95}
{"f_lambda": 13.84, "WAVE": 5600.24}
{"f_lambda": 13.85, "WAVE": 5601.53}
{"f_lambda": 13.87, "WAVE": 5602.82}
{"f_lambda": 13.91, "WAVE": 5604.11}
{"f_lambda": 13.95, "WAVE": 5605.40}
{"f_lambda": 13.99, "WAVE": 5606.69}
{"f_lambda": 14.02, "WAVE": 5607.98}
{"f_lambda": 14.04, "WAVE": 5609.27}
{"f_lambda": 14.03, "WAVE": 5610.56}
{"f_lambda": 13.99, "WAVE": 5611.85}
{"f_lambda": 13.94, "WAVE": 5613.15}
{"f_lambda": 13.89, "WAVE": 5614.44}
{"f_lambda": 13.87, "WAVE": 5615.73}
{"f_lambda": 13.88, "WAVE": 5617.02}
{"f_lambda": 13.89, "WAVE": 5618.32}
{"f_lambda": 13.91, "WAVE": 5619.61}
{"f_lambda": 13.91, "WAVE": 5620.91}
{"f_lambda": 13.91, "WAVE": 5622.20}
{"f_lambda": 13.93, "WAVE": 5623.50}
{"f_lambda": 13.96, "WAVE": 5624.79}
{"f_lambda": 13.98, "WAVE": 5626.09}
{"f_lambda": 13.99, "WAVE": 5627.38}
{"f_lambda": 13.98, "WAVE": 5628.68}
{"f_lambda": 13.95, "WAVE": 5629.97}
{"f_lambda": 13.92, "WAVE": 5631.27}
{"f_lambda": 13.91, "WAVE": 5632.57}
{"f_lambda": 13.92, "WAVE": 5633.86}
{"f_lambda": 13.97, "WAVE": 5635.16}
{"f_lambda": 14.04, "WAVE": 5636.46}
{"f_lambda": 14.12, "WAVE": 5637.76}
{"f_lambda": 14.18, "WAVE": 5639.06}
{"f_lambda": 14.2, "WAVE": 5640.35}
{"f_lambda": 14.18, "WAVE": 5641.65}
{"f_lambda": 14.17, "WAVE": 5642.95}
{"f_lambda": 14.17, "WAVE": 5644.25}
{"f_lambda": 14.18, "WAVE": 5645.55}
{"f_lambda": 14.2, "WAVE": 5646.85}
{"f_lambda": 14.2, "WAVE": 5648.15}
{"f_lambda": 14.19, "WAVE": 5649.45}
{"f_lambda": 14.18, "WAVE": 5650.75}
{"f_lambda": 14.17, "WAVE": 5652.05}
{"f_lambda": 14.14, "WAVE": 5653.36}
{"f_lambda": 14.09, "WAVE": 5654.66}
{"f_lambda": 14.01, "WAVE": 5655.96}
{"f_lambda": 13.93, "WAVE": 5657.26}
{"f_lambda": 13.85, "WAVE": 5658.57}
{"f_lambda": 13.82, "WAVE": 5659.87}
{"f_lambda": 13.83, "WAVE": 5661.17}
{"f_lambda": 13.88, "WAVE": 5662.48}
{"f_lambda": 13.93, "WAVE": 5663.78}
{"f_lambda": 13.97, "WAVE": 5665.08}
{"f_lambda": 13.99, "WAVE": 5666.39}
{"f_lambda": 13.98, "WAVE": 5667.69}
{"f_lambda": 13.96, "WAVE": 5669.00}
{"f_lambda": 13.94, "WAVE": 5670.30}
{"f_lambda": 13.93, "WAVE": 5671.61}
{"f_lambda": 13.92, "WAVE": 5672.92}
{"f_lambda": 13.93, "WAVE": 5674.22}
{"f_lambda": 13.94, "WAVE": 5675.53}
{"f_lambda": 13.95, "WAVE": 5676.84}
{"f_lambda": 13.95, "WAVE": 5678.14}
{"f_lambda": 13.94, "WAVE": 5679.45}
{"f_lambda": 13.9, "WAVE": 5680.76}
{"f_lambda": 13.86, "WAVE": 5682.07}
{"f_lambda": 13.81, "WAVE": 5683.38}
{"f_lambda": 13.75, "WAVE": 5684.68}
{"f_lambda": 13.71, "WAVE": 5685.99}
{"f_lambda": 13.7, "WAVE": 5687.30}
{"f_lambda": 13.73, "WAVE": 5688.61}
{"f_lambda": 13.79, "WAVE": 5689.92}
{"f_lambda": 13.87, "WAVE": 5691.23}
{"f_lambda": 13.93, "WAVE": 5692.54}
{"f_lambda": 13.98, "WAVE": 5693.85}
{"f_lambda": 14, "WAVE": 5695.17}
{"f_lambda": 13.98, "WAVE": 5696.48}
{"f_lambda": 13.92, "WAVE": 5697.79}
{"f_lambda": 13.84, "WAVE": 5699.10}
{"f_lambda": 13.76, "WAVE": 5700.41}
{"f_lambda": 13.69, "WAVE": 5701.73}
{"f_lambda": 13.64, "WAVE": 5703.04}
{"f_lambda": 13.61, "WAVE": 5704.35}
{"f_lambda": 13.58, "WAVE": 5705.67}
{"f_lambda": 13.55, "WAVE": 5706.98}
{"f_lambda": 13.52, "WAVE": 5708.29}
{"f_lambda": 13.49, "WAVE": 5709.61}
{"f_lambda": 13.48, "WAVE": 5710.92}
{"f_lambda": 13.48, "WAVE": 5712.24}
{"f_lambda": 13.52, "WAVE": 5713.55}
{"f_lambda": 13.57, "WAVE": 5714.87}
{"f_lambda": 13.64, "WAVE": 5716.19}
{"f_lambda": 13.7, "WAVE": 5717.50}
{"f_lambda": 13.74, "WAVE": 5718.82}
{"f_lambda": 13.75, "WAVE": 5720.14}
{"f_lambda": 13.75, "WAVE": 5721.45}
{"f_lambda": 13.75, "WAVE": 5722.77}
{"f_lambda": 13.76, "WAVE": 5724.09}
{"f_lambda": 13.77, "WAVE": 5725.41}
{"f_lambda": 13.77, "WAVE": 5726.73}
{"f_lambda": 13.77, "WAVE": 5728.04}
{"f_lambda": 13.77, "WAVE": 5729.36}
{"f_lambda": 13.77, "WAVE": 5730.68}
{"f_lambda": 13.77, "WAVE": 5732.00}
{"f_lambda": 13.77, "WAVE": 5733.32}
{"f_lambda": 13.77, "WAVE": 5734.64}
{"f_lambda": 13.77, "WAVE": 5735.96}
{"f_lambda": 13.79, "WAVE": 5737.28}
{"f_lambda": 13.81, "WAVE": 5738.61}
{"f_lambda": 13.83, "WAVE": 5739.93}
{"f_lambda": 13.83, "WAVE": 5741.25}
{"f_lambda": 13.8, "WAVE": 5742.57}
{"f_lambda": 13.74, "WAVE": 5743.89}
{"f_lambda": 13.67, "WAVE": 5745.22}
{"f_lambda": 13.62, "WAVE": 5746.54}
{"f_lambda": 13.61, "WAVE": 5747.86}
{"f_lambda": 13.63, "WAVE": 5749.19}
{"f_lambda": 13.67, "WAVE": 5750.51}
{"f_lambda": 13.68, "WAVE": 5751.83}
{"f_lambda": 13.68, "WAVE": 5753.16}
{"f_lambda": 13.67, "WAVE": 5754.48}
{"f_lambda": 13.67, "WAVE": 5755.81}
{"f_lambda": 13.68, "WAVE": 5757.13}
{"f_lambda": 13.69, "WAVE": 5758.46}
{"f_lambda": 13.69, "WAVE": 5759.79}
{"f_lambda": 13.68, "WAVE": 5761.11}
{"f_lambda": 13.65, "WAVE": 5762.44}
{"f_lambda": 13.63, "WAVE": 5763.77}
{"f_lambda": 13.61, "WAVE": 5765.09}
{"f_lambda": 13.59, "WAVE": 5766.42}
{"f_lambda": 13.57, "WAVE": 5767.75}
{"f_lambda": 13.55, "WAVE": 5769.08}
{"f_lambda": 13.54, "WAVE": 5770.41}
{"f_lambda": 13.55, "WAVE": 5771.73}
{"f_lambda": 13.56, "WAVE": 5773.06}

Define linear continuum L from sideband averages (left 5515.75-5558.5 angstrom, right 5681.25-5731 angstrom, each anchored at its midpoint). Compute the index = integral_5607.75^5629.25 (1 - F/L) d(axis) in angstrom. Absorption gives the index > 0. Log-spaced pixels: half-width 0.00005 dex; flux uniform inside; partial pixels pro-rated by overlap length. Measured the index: 0.2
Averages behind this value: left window 14.3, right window 13.7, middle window 13.9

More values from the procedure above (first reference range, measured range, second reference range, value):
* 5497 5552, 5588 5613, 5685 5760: 0.27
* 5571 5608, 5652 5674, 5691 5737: -0.15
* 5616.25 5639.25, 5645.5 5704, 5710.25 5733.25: -0.42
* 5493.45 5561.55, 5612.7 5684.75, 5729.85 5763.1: 0.05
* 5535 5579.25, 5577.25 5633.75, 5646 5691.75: 0.46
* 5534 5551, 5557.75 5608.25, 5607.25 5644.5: 0.16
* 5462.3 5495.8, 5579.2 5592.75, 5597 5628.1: -0.12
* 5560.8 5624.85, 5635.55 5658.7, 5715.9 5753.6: -0.33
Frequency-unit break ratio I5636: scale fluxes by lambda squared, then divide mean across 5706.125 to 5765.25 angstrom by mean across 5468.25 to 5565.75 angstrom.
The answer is 1.03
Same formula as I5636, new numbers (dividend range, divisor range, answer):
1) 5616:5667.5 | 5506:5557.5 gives 1.02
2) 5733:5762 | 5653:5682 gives 1.01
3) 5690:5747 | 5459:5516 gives 1.03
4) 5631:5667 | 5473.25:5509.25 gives 1.03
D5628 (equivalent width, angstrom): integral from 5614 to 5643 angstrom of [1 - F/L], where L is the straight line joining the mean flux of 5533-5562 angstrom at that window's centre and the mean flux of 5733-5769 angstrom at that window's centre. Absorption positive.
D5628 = 0.2 angstrom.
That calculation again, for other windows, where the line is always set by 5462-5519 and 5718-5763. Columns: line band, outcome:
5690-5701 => 0.0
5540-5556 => 0.0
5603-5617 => 0.1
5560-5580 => 0.0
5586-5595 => 0.1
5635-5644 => -0.1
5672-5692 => 0.1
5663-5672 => 0.0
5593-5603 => 0.2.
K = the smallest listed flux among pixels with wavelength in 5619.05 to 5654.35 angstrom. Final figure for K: 13.91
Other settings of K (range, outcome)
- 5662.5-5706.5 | 13.58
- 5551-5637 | 13.84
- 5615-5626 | 13.87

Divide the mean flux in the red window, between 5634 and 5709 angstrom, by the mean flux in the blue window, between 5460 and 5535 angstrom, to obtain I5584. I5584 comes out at 0.97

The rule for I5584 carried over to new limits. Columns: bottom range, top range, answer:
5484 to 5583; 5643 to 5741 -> 0.97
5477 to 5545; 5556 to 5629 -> 0.98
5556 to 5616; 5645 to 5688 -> 0.99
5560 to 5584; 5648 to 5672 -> 0.98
